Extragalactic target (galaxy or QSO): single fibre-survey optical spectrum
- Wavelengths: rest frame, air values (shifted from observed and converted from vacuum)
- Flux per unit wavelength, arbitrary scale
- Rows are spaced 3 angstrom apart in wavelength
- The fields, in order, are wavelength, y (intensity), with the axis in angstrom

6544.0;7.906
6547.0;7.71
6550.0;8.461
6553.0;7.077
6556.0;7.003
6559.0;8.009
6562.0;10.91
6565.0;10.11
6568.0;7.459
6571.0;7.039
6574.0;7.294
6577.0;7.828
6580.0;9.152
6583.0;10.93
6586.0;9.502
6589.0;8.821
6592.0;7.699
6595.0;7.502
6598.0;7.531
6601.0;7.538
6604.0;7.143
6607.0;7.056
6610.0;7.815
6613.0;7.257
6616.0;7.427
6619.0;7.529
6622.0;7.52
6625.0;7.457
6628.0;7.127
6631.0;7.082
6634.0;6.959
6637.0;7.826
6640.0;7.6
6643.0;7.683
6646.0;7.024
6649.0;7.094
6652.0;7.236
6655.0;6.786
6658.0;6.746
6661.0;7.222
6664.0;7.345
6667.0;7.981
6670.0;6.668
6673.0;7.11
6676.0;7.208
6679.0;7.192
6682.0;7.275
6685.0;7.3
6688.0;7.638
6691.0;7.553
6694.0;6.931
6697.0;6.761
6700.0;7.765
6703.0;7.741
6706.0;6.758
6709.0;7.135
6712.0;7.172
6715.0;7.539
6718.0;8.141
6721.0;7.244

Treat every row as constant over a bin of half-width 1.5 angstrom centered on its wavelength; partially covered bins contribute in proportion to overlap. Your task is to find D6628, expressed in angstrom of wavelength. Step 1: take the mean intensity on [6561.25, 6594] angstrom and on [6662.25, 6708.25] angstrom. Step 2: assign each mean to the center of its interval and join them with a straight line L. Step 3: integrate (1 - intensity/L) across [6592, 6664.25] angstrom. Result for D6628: 6.5 angstrom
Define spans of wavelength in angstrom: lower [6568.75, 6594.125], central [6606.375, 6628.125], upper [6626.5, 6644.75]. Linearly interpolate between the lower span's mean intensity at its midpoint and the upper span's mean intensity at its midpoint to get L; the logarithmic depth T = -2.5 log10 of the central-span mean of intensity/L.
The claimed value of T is 0.05 mag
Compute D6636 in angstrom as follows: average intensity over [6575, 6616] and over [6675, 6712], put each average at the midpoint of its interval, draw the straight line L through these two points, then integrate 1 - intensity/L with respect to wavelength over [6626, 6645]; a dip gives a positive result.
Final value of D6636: 0.9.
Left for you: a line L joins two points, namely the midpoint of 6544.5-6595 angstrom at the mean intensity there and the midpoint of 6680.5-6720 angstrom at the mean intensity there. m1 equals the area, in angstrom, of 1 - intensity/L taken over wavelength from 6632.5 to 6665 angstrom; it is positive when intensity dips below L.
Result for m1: 2.3 angstrom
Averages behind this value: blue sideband 8.4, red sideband 7.36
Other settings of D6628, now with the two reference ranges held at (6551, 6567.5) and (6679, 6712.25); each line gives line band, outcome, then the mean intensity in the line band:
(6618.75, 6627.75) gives 0.57 angstrom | 7.45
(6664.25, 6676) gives 0.40 angstrom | 7.26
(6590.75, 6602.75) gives 0.94 angstrom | 7.56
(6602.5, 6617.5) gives 1.36 angstrom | 7.34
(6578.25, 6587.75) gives -1.66 angstrom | 9.78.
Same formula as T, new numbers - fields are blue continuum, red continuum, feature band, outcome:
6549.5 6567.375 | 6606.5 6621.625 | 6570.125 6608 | -0.02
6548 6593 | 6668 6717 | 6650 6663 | 0.09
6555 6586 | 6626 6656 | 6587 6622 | 0.05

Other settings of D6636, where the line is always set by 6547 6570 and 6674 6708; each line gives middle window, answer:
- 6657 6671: 0.5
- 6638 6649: 0.4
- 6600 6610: 0.8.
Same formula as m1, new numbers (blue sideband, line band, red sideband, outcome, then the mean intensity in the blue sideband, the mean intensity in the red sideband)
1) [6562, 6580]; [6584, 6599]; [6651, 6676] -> -0.5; 8.29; 7.14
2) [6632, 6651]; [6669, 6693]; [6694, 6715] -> 0.1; 7.35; 7.22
